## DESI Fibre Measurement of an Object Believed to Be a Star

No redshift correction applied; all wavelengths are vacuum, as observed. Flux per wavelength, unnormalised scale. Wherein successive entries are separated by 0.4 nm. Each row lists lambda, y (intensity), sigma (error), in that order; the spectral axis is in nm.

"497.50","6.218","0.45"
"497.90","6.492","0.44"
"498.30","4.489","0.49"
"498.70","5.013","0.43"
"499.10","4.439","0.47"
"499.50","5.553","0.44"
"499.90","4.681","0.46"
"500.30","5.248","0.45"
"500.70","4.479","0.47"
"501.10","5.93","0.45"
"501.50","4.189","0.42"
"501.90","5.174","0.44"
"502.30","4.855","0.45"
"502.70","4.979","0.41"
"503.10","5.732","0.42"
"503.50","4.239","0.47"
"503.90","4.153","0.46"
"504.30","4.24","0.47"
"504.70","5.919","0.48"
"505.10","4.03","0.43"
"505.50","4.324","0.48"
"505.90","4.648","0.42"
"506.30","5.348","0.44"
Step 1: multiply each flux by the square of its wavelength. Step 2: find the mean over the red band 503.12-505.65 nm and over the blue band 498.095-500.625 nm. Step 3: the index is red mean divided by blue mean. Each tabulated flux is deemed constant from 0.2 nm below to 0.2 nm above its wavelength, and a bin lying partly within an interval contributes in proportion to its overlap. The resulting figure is 1.0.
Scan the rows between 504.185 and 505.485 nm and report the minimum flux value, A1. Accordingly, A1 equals 4.03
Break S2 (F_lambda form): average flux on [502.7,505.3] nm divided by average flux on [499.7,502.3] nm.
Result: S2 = 0.96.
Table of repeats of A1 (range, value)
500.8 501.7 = 4.189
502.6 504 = 4.153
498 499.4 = 4.439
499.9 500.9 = 4.479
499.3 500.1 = 4.681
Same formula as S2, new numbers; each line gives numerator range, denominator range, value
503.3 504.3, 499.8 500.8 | 0.87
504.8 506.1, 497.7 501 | 0.88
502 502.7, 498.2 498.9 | 1.03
